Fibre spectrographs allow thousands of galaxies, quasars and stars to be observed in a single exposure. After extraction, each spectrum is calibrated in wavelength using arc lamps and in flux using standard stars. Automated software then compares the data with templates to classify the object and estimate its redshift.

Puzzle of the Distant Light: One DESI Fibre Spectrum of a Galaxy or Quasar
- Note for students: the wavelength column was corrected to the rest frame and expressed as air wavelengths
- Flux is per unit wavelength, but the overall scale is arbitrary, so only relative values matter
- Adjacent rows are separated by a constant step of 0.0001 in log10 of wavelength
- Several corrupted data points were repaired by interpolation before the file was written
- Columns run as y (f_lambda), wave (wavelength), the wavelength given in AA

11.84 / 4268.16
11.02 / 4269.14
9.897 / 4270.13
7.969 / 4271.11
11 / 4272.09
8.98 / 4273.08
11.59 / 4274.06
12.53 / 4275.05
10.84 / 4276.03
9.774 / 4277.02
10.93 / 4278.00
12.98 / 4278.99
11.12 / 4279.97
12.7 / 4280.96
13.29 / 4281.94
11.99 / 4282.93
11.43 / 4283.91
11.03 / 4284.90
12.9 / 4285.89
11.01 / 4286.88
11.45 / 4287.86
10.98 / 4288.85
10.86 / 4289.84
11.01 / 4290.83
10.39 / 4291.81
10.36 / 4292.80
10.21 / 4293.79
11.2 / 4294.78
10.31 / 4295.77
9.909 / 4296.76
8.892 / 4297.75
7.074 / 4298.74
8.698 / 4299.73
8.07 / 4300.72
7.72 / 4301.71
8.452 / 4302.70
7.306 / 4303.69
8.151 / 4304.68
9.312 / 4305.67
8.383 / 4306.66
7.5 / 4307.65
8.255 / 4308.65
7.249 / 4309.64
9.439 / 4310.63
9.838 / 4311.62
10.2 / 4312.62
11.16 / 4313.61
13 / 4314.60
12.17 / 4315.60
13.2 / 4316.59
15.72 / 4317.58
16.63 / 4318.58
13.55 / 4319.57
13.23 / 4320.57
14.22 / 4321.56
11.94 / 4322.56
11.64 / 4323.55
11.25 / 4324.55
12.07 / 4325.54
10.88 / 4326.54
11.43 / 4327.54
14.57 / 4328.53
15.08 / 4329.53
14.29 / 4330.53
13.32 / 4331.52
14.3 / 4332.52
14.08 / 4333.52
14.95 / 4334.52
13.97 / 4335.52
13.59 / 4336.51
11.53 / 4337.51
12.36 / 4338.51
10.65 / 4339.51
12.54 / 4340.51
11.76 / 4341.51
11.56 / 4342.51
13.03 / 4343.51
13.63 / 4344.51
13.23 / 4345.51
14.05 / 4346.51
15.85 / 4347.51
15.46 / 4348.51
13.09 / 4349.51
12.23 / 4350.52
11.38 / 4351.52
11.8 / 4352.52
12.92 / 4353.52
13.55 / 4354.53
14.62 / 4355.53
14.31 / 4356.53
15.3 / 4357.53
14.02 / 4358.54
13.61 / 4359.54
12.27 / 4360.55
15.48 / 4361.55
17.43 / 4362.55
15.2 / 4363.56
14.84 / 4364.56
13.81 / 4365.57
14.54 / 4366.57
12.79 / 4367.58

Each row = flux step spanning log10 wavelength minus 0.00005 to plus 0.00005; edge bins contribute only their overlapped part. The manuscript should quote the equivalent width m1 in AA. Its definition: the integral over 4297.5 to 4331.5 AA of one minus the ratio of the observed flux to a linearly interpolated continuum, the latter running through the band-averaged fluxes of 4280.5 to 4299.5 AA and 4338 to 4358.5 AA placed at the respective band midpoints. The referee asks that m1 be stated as 2.7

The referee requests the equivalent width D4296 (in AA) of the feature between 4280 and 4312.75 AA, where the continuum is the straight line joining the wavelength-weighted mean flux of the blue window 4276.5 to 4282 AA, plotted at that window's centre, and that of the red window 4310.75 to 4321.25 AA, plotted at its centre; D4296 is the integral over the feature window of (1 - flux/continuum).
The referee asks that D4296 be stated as 6.1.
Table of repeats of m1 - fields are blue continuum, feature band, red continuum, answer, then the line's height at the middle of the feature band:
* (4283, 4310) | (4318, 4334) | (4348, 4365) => -2.11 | 11.8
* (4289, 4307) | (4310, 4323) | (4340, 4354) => -2.26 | 10.7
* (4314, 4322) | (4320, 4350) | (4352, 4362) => 1.61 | 13.9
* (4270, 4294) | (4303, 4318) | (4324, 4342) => 2.65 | 12.1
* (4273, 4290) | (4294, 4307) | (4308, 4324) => 3.30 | 11.8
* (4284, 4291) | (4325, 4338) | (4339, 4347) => -1.14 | 12.3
